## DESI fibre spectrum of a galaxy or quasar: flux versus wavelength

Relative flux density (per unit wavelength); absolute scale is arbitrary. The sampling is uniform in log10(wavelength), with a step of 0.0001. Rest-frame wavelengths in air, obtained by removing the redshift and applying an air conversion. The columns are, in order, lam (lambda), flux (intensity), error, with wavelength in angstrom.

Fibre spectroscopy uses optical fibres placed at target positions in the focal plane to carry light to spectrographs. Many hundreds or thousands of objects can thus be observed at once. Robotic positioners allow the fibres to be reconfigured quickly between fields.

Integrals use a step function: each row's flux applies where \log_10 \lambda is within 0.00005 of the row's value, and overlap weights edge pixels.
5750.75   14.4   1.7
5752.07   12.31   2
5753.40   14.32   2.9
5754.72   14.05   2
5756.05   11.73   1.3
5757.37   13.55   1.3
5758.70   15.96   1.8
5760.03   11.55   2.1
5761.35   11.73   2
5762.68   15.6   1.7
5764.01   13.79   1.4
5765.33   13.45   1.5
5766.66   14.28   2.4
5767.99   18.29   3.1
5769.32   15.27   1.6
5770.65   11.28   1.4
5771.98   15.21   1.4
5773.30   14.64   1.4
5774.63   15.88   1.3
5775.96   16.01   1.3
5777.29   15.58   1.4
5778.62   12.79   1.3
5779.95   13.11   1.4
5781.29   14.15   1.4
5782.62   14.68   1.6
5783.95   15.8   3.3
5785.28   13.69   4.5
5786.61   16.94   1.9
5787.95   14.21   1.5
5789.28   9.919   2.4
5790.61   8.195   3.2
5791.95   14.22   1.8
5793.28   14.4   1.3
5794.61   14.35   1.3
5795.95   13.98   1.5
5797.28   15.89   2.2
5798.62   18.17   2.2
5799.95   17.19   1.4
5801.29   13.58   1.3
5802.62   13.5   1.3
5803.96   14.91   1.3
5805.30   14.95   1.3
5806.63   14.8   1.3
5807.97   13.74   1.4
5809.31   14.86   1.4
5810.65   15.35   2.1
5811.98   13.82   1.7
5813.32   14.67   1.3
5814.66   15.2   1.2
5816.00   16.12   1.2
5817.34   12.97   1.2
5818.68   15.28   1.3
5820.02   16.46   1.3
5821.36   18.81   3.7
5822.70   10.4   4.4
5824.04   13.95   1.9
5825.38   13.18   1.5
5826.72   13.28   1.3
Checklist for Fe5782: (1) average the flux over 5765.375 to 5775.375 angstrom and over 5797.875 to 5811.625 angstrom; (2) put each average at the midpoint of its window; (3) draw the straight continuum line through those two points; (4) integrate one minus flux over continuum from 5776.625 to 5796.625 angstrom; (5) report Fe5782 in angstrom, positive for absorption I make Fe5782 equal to 1.7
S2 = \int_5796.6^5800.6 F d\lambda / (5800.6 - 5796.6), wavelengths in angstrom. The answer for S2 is 17.1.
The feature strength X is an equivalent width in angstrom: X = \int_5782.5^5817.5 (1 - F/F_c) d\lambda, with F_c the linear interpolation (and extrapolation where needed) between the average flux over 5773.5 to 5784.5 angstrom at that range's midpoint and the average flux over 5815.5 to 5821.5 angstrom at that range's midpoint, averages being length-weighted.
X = 1.7 angstrom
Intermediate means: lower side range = 14.7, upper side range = 15.7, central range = 14.5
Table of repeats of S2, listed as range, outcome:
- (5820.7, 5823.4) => 14.6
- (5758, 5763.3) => 13.7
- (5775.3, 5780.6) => 14.4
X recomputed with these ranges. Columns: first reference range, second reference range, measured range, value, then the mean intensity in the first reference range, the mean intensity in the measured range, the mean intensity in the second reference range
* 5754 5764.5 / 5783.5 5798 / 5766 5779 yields -1.3 angstrom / 13.5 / 15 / 13.8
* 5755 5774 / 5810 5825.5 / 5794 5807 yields -0.6 angstrom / 14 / 15.1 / 14.7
